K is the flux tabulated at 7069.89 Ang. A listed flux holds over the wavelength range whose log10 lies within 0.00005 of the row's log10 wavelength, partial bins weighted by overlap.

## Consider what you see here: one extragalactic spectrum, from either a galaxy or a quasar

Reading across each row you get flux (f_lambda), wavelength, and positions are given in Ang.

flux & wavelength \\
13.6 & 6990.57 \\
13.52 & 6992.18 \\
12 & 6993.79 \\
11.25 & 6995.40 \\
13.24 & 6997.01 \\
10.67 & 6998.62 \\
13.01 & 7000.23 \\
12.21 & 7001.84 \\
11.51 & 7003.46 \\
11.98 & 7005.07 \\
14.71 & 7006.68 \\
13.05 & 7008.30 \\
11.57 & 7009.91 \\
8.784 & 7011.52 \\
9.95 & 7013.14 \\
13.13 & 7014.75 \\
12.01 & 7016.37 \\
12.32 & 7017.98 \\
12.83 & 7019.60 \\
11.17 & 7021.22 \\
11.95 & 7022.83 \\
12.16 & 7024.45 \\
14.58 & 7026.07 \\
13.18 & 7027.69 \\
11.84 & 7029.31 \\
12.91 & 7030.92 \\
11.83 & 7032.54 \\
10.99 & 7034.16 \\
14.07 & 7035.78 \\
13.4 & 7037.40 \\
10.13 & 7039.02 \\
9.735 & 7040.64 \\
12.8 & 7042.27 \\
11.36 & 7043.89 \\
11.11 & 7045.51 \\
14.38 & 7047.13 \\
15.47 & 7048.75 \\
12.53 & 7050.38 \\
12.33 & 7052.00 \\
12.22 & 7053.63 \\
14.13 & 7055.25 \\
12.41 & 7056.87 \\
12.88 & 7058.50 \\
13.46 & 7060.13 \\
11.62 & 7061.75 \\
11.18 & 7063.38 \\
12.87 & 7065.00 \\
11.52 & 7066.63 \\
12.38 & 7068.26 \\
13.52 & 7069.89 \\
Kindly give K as 13.52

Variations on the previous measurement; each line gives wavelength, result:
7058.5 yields 12.88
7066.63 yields 11.52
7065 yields 12.87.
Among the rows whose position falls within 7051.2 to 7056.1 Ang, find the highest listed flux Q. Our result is 14.13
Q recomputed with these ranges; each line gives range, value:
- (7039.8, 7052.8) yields 15.47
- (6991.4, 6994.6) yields 13.52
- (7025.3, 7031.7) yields 14.58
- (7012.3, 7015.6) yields 13.13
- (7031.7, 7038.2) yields 14.07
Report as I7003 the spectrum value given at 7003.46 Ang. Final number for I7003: 11.51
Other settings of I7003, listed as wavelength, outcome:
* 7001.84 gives 12.21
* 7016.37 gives 12.01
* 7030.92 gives 12.91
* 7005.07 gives 11.98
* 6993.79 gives 12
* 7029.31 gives 11.84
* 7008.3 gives 13.05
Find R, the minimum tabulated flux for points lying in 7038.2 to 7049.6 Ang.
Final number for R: 9.735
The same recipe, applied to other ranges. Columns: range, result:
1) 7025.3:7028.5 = 13.18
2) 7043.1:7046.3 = 11.11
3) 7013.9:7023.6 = 11.17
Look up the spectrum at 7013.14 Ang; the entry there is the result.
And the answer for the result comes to 9.95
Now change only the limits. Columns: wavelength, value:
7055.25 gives 14.13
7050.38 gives 12.53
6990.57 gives 13.6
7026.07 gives 14.58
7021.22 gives 11.17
